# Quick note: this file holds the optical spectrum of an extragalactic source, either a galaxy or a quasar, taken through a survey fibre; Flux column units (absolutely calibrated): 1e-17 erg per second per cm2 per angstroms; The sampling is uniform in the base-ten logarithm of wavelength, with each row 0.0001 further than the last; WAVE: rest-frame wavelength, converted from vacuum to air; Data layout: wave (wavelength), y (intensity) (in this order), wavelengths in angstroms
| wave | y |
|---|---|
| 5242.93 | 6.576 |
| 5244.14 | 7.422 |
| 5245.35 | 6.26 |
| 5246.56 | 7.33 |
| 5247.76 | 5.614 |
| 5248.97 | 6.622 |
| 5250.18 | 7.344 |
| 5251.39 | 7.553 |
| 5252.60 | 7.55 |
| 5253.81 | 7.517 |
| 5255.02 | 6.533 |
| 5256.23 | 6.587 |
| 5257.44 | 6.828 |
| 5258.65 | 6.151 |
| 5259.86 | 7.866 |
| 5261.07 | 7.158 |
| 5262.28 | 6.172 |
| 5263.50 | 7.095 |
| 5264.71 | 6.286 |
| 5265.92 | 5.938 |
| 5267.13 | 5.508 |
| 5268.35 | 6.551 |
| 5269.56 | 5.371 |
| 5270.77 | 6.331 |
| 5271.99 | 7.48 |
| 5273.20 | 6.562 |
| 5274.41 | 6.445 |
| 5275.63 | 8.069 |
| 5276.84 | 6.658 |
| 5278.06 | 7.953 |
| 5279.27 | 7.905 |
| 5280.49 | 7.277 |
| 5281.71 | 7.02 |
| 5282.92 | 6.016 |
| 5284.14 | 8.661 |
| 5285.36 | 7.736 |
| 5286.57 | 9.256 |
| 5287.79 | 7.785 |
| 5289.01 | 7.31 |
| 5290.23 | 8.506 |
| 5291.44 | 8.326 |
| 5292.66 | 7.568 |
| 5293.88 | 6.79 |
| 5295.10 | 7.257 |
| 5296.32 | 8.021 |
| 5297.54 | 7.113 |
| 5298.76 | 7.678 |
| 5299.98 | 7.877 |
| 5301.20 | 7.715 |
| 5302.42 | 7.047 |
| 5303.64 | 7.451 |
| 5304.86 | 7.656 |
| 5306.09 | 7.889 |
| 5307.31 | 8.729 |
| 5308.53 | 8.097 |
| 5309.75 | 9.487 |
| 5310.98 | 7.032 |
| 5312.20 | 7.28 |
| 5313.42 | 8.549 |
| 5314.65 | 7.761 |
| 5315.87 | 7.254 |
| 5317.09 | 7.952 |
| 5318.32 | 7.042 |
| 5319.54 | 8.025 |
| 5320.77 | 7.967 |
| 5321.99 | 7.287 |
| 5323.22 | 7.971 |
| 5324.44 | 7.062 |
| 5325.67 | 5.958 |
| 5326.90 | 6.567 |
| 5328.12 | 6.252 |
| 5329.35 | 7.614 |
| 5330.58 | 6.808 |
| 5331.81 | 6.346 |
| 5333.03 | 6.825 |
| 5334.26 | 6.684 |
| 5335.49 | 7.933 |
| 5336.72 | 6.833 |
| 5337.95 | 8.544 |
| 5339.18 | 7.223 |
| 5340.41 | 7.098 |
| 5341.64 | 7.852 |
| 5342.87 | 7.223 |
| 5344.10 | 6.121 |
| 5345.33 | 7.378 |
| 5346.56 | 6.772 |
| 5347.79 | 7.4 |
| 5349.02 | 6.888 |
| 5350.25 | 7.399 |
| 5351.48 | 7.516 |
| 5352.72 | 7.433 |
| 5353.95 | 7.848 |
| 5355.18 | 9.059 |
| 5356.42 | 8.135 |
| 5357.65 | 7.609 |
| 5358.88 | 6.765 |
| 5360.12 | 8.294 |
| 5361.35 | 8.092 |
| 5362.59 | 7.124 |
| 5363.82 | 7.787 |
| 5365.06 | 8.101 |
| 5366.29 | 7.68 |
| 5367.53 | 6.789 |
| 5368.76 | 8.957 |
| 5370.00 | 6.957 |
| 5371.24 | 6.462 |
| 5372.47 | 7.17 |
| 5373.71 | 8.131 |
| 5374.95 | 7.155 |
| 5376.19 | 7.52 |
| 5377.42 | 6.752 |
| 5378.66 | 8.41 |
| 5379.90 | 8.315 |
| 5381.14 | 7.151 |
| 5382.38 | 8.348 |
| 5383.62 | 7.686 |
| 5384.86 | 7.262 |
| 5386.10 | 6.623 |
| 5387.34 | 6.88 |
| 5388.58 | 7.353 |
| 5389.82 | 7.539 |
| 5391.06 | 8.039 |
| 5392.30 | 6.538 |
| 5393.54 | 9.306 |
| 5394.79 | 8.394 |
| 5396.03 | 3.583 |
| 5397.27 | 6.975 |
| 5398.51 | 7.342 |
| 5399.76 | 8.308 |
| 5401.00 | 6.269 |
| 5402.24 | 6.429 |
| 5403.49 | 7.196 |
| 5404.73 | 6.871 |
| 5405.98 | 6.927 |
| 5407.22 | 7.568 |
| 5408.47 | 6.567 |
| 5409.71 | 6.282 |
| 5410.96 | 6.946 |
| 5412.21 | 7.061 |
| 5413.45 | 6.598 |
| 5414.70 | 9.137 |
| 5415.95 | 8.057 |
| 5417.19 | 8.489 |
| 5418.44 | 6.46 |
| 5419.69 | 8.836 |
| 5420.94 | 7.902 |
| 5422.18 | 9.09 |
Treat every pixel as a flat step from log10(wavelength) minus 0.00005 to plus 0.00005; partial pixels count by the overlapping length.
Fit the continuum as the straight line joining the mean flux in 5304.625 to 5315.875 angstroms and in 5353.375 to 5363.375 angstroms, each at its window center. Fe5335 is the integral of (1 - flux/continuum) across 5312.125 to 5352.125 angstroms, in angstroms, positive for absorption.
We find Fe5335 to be 3.5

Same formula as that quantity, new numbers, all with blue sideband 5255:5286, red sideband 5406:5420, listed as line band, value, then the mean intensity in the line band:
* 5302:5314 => -1.6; 7.93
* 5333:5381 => -2.1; 7.5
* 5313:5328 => -0.7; 7.4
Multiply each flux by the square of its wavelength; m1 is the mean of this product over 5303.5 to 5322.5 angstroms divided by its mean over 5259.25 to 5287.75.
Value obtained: 1.1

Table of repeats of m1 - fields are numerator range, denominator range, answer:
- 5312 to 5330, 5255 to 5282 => 1.11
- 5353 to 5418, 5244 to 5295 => 1.10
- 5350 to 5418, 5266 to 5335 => 1.04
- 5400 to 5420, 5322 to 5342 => 1.05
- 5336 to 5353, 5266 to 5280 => 1.10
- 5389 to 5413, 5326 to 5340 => 1.03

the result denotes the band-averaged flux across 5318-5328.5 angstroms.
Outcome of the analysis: 7.15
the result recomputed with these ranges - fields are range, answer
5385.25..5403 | 7.12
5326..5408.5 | 7.33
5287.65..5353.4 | 7.44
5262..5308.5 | 7.31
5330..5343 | 7.22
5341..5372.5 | 7.5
